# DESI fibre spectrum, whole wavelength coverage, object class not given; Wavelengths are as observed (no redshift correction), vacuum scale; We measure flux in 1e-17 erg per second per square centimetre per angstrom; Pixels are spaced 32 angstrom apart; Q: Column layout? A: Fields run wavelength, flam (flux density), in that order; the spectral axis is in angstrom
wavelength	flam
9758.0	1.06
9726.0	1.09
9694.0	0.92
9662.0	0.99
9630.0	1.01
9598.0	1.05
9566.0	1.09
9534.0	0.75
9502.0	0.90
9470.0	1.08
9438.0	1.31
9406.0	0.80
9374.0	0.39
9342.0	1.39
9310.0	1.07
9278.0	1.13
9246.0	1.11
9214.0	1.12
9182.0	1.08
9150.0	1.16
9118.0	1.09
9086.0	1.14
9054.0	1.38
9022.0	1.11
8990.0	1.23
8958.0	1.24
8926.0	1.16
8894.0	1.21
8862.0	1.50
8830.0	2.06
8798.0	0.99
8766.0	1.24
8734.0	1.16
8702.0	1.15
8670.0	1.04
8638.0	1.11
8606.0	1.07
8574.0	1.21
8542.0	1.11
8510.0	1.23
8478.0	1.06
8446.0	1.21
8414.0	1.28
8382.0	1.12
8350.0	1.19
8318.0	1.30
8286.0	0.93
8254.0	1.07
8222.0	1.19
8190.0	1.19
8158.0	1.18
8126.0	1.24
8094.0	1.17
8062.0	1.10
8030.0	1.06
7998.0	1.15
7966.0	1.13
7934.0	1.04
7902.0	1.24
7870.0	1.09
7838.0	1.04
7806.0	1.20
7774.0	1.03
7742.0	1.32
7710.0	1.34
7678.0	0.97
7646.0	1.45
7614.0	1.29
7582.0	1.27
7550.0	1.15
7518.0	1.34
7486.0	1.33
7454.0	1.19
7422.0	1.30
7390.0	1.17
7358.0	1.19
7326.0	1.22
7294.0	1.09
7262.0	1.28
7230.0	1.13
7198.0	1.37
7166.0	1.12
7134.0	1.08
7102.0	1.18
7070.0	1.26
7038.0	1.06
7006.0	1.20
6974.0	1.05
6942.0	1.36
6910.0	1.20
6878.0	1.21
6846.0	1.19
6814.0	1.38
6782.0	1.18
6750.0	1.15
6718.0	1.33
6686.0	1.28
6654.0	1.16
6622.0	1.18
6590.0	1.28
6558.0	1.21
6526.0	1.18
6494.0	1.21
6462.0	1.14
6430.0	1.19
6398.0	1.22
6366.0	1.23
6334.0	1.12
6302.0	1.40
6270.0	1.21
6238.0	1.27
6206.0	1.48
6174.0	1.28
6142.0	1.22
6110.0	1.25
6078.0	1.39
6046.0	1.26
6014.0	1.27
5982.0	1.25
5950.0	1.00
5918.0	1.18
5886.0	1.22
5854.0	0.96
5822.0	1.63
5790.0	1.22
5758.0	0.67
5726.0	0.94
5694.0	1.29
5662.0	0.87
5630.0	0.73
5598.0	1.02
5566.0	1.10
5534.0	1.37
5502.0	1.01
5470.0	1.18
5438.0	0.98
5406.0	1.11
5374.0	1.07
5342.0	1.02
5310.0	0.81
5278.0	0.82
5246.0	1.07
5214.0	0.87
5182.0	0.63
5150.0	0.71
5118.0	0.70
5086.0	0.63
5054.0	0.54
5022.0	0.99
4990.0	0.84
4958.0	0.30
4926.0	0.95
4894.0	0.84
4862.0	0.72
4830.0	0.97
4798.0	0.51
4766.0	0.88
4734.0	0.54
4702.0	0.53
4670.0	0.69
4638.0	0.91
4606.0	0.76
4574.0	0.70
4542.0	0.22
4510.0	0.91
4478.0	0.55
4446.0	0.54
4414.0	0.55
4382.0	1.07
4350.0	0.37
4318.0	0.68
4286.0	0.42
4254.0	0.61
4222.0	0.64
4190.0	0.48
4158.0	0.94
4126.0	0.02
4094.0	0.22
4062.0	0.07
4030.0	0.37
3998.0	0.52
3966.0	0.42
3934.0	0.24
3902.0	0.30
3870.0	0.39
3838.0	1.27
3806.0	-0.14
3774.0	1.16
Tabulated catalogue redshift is 0.346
